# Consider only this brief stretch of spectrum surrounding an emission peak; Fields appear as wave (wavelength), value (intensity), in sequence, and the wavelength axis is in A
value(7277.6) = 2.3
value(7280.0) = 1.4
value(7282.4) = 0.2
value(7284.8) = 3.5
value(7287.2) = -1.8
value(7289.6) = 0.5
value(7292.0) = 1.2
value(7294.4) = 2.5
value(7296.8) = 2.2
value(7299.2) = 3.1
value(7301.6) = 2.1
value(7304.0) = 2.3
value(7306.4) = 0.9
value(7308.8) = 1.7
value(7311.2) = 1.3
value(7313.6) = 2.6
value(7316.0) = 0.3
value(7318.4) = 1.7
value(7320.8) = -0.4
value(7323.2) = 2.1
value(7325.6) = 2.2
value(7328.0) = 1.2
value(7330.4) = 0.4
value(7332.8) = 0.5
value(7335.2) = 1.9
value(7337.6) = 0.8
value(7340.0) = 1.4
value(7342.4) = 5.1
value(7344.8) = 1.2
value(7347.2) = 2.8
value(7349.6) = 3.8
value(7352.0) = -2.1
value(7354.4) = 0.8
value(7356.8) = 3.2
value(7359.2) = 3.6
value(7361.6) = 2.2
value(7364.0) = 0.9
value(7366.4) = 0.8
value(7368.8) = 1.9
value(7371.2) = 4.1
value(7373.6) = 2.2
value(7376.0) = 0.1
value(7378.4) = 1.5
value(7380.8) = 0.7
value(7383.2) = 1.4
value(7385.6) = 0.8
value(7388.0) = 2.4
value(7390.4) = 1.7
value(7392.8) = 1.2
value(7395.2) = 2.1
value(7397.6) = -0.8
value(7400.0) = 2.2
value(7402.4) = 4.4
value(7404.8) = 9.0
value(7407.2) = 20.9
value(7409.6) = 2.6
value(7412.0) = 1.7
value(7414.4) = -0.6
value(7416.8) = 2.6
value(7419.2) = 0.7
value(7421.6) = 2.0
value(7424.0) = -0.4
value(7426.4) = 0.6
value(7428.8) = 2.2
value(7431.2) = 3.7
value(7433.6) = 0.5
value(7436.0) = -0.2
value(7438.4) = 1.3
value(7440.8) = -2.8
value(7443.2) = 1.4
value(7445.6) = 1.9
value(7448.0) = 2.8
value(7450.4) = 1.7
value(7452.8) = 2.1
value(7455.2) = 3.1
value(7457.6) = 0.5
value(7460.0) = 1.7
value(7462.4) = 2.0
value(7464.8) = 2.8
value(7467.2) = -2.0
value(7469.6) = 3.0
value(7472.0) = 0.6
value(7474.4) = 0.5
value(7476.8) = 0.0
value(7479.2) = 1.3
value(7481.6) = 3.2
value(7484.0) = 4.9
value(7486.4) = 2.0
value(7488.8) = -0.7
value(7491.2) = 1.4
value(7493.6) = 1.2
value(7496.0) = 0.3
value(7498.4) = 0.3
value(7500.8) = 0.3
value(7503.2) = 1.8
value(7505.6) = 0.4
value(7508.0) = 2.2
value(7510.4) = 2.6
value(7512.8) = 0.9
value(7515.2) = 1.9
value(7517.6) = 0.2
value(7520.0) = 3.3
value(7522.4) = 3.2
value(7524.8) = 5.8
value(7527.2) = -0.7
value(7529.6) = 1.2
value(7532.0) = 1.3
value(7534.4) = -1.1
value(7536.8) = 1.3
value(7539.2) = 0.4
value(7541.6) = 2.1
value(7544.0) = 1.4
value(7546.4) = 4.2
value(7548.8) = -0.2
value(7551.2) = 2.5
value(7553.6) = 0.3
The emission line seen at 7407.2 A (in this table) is Halpha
